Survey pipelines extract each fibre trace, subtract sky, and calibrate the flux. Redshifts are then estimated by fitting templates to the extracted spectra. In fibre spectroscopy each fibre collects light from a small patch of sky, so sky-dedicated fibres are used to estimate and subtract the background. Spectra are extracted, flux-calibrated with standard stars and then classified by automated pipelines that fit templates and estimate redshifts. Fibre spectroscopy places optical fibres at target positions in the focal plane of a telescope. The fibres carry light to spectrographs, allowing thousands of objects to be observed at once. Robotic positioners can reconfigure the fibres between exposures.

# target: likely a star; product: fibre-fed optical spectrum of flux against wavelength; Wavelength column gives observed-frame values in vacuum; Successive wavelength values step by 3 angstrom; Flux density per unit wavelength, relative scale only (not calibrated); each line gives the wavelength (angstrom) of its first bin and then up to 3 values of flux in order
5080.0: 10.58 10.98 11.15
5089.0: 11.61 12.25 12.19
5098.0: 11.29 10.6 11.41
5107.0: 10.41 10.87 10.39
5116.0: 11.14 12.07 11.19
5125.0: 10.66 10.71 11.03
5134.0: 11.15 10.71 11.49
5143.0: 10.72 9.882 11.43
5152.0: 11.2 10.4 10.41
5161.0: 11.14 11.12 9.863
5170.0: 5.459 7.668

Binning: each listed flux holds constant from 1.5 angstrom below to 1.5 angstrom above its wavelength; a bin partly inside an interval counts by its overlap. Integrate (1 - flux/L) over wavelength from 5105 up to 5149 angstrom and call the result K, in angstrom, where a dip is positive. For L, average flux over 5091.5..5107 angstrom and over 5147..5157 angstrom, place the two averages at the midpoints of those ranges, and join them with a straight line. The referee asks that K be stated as 0.9 angstrom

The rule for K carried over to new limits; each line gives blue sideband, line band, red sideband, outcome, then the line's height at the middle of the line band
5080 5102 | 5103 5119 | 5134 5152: 0.4 angstrom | 11.2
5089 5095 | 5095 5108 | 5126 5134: 0.8 angstrom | 11.8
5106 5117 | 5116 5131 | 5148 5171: -0.8 angstrom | 10.6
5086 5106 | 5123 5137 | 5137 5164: 0.3 angstrom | 11.1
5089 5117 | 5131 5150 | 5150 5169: -0.2 angstrom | 10.8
